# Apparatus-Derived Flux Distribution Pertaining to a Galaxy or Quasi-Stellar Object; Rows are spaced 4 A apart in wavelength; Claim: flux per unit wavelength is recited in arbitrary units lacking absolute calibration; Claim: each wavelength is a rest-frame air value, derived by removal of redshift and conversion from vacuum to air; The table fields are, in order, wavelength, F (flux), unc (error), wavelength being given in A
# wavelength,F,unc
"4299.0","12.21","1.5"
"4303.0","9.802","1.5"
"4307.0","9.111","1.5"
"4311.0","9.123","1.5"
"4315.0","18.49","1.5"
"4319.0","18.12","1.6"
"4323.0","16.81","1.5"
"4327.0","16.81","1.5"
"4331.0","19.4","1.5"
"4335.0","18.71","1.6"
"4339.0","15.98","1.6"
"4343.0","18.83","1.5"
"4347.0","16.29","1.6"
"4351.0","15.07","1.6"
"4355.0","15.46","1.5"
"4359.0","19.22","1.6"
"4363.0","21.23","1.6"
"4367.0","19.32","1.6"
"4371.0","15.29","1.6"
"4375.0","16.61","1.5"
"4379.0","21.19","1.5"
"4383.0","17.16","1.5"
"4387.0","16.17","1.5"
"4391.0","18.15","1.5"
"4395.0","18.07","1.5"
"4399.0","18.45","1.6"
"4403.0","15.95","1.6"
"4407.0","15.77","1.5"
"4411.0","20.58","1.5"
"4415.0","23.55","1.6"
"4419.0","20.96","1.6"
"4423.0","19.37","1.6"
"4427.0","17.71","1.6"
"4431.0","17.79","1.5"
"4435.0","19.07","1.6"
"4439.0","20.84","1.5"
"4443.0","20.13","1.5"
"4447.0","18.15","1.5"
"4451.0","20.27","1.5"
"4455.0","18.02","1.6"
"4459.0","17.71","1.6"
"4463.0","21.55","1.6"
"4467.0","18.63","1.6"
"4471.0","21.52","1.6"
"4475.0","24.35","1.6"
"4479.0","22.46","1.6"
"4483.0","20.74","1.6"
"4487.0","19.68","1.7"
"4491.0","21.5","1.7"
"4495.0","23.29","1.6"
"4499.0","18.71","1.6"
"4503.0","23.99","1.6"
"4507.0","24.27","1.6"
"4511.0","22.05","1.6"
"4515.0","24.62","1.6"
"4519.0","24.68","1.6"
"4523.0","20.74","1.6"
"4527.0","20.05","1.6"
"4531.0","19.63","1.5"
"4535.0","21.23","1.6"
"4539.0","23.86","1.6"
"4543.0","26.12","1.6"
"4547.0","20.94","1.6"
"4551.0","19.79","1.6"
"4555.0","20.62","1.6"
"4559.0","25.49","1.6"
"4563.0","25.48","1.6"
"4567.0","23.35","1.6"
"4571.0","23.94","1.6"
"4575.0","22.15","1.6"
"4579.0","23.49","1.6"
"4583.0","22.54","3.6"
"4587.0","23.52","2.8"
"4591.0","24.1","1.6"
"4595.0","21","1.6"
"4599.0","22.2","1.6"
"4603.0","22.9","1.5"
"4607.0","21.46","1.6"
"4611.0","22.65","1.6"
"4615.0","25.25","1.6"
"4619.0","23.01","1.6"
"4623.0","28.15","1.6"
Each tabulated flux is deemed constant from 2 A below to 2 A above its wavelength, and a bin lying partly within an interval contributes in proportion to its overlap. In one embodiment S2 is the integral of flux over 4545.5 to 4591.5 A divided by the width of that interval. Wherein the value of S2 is 22.9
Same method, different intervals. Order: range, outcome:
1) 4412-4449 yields 19.8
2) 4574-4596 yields 22.9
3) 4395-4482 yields 19.6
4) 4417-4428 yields 19.5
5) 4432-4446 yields 19.7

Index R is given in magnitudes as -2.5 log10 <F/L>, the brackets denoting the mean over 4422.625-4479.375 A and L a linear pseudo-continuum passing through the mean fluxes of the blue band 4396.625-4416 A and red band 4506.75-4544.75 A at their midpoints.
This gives 0.02 mag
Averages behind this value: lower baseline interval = 18.6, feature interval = 19.8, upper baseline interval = 22.6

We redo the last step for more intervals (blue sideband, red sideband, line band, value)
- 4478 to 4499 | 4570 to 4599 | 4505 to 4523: -0.09 mag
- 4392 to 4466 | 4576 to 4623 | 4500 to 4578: -0.05 mag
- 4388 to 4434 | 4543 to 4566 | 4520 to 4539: 0.06 mag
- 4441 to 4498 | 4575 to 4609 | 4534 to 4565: -0.05 mag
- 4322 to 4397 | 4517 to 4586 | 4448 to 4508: -0.01 mag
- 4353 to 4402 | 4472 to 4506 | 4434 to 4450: 0.03 mag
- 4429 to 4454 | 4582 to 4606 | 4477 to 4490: -0.04 mag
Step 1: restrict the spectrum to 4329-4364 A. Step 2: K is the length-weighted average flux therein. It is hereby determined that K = 17.7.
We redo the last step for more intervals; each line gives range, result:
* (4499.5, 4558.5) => 22.3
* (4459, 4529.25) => 21.8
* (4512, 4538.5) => 21.9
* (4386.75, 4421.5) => 18.8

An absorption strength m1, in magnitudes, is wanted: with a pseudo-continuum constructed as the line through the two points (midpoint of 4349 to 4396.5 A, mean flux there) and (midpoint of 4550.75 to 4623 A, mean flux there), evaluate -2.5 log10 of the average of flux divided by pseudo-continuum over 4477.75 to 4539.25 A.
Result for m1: -0.04 mag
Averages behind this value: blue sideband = 17.7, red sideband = 23.2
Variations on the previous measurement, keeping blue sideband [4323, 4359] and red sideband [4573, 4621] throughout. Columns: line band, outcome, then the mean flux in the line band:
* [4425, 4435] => 0.07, 18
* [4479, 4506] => -0.05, 21.5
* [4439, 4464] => 0.02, 19.3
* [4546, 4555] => 0.08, 20.4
